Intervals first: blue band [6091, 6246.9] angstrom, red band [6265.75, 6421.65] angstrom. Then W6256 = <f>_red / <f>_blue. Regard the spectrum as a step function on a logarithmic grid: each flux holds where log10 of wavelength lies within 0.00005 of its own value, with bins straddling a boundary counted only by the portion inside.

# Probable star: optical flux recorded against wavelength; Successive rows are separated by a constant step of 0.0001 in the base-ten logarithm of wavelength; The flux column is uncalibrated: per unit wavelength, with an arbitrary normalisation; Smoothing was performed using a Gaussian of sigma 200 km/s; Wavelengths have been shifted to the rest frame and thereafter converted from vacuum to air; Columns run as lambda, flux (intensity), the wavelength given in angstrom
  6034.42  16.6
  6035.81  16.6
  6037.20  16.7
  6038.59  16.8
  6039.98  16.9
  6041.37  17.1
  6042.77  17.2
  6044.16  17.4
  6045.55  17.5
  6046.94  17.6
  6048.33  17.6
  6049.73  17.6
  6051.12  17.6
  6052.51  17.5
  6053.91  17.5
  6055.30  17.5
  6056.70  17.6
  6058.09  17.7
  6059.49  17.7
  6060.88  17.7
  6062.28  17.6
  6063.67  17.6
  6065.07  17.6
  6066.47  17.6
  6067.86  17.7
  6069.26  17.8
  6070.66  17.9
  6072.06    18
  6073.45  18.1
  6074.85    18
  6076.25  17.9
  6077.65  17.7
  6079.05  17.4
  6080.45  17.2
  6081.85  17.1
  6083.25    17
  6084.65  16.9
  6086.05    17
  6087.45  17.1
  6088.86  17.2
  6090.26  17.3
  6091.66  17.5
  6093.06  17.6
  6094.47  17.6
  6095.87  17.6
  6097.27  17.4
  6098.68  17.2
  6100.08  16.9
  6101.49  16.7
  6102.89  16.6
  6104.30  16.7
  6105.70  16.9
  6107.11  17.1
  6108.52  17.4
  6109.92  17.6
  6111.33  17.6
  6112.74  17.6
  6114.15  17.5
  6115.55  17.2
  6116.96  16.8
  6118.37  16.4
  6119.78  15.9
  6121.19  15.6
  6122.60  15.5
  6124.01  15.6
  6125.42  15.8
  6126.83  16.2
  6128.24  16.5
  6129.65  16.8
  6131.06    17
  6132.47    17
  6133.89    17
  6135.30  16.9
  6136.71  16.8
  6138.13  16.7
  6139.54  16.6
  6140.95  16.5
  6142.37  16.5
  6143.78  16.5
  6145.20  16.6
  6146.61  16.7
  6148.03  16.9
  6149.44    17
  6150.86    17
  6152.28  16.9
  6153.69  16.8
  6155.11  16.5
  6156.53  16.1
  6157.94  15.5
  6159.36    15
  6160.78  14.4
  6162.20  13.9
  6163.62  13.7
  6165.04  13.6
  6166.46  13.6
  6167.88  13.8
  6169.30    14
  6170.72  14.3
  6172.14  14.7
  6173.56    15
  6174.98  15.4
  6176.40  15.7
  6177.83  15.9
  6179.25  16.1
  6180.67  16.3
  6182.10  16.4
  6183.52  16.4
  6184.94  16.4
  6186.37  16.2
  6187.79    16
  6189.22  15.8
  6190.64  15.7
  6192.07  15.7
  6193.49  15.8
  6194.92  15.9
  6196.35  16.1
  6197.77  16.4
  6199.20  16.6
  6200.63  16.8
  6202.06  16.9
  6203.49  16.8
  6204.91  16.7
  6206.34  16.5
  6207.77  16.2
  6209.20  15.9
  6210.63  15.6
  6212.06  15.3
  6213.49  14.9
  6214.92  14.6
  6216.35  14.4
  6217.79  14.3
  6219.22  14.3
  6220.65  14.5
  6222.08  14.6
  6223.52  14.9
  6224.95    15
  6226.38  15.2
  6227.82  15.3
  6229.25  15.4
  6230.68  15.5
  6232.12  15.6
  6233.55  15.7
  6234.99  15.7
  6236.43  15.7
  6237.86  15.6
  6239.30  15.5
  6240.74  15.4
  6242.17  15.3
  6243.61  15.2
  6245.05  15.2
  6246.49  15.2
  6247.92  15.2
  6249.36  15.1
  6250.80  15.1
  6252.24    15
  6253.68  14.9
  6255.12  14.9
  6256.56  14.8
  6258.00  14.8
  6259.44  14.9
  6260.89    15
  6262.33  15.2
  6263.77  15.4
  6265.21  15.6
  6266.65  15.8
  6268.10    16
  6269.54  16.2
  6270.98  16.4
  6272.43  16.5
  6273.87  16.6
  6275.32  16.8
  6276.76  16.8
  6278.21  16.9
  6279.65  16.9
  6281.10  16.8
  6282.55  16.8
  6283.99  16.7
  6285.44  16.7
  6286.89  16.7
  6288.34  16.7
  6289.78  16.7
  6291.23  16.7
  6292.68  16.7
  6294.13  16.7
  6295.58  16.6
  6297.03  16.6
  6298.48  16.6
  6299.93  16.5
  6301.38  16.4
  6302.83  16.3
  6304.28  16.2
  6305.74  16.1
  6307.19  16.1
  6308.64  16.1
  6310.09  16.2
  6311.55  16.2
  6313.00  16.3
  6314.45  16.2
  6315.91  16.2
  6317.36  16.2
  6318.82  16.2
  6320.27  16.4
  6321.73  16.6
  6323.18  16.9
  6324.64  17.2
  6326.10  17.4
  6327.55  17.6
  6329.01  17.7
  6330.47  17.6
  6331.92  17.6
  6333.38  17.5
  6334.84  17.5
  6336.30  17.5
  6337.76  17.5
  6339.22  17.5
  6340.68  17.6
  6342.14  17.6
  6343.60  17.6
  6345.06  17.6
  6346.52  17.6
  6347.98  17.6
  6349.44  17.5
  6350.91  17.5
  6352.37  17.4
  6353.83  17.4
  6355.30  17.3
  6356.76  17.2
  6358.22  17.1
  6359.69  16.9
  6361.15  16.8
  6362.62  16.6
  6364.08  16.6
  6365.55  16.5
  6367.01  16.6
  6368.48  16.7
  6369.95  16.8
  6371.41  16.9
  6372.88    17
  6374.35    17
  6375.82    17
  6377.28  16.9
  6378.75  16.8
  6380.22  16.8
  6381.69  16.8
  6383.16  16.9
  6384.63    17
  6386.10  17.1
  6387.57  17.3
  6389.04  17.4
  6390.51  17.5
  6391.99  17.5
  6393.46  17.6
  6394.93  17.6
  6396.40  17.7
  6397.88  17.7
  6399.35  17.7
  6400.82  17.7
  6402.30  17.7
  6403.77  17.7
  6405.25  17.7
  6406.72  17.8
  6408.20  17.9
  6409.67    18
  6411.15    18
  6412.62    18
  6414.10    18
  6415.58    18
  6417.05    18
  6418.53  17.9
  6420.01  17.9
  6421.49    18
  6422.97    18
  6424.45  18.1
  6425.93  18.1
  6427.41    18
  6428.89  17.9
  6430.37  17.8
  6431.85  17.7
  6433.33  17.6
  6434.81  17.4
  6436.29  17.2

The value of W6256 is 1.07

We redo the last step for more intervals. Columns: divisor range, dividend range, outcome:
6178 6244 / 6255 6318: 1.04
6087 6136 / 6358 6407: 1.02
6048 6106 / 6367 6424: 1.00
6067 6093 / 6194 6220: 0.90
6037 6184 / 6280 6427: 1.03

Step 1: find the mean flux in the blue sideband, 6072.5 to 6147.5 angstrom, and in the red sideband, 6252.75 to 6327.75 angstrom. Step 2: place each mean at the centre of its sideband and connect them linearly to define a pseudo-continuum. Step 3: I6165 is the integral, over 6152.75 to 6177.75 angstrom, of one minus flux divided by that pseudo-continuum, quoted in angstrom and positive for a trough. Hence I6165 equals 2.8 angstrom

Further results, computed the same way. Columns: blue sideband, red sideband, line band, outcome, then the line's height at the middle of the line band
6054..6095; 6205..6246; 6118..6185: 2.10 angstrom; 16.4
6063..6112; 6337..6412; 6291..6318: 1.50 angstrom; 17.3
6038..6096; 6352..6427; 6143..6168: 2.63 angstrom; 17.5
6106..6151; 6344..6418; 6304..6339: 0.77 angstrom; 17.2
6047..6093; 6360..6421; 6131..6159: 1.36 angstrom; 17.5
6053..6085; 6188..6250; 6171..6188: 0.26 angstrom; 16.1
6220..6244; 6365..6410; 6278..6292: -0.69 angstrom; 16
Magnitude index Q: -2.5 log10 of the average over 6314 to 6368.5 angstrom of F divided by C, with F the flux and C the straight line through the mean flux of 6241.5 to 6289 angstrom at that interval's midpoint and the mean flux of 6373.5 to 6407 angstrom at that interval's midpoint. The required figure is -0.026 mag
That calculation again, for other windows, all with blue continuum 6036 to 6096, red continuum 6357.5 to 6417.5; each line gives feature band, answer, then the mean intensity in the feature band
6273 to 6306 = 0.05 mag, 16.6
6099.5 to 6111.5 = 0.03 mag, 17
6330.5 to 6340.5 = -0.01 mag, 17.5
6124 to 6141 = 0.05 mag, 16.6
